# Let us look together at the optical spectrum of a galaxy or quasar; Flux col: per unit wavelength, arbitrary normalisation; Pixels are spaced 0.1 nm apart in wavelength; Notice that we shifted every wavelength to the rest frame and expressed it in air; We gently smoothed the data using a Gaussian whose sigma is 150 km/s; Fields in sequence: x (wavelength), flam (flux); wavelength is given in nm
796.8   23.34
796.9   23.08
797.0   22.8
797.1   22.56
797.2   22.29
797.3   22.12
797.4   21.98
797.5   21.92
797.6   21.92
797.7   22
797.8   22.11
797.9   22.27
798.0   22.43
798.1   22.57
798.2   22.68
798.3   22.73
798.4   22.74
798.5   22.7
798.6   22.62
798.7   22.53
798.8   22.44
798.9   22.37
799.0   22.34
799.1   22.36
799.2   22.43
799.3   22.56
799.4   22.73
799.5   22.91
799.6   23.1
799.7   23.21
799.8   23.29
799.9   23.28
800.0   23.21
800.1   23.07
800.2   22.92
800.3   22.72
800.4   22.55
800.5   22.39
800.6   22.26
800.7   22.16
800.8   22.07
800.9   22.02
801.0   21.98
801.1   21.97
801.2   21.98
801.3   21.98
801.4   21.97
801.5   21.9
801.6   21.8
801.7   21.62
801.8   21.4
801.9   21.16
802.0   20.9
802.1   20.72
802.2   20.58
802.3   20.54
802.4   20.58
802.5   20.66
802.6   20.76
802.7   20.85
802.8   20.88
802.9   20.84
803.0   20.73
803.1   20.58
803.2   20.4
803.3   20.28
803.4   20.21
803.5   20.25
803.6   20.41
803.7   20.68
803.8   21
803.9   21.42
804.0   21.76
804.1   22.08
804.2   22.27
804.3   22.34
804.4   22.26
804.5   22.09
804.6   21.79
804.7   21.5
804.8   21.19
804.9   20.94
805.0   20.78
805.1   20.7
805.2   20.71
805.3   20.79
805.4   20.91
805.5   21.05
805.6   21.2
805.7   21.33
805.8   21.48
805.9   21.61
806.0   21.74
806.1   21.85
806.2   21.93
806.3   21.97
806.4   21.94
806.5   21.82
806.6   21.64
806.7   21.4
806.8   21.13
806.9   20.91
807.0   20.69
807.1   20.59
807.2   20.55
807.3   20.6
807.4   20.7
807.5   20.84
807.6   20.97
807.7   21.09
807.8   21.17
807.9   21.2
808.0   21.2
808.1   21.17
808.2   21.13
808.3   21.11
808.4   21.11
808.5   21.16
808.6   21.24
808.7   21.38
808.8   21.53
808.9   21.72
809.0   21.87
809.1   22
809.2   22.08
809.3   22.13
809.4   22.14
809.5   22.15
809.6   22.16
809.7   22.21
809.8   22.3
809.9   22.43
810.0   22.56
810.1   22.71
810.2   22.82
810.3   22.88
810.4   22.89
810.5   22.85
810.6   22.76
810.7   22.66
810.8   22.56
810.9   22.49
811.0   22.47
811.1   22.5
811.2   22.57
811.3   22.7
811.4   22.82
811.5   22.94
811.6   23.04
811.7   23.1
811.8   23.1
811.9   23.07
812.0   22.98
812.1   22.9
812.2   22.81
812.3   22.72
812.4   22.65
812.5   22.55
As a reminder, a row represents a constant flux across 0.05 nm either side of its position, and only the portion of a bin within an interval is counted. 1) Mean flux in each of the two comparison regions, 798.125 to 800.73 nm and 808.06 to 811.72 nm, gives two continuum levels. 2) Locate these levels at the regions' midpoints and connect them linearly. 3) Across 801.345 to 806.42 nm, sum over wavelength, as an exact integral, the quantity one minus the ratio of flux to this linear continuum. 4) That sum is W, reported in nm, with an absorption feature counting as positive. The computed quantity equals 0.29 nm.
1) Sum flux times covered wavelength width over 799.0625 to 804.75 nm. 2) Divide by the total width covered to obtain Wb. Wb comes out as 21.7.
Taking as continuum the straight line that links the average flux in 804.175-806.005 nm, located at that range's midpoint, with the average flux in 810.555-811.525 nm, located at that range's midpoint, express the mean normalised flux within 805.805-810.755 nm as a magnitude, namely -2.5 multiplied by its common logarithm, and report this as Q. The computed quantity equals 0.02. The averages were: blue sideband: 21.4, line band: 21.7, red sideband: 22.6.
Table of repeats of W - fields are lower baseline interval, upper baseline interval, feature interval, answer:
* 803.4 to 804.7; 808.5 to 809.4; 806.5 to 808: 0.045 nm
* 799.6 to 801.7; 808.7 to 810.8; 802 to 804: 0.154 nm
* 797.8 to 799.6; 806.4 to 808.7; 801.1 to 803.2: 0.082 nm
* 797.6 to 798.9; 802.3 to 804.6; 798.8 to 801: -0.063 nm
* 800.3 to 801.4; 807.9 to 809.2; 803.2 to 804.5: 0.037 nm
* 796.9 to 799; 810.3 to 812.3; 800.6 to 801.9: 0.035 nm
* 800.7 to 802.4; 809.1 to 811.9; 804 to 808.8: 0.172 nm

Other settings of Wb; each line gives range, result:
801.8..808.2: 21.1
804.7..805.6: 20.9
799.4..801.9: 22.4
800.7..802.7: 21.4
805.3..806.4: 21.5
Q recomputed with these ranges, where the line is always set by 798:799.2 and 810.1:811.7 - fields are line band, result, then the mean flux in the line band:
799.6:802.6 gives 0.03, 22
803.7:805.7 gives 0.06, 21.4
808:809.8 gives 0.05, 21.7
